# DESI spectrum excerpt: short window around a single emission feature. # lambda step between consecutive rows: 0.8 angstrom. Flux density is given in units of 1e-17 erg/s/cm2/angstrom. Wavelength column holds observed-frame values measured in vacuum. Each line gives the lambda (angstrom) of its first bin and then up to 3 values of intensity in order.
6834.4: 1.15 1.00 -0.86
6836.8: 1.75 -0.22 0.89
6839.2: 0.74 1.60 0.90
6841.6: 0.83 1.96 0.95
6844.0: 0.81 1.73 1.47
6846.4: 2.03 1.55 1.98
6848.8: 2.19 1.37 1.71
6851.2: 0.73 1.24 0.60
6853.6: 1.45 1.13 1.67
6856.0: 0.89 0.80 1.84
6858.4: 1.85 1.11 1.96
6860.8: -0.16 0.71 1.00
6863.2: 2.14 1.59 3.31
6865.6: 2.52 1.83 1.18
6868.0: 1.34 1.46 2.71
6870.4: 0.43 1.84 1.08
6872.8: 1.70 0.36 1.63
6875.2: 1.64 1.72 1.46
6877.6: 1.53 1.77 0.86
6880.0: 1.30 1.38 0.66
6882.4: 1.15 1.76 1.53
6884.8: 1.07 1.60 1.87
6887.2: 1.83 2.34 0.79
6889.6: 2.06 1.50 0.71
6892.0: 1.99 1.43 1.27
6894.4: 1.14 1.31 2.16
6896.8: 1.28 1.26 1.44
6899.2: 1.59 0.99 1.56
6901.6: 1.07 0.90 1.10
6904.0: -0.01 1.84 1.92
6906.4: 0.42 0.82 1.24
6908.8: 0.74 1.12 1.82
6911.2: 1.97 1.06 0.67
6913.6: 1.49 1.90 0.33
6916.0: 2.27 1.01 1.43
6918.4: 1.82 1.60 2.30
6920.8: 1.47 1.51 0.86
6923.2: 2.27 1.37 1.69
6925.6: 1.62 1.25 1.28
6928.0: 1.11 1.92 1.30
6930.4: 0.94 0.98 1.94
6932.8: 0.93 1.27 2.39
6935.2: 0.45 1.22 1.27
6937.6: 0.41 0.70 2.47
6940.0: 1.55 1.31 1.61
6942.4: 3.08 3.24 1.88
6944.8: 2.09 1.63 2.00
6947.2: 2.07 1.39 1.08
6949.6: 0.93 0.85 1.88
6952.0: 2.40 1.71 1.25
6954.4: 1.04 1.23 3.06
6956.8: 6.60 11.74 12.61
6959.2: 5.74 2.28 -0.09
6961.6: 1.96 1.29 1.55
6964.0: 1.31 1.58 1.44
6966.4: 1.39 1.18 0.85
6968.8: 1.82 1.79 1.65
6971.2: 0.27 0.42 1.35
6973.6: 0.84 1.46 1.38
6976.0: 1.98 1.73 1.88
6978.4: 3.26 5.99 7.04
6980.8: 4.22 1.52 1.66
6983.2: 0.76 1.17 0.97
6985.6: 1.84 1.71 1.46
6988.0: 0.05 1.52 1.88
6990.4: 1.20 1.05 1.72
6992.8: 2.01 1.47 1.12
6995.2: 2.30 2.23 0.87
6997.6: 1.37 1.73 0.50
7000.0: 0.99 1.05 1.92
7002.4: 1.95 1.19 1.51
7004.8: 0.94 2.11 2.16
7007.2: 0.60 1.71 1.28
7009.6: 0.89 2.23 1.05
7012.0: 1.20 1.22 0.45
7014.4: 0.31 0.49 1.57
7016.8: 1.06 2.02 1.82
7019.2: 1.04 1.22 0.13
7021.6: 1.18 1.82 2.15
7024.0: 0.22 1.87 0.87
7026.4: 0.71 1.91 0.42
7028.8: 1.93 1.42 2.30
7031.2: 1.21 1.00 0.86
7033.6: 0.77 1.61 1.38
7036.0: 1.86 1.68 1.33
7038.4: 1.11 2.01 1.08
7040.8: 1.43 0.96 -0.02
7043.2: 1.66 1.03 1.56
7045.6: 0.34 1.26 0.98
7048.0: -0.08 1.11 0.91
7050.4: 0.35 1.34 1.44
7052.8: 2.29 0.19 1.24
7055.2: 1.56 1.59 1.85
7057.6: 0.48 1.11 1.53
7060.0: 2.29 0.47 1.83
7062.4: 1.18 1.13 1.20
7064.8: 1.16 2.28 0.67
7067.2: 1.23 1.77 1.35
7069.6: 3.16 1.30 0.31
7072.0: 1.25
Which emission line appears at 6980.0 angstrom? [N II] 6583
